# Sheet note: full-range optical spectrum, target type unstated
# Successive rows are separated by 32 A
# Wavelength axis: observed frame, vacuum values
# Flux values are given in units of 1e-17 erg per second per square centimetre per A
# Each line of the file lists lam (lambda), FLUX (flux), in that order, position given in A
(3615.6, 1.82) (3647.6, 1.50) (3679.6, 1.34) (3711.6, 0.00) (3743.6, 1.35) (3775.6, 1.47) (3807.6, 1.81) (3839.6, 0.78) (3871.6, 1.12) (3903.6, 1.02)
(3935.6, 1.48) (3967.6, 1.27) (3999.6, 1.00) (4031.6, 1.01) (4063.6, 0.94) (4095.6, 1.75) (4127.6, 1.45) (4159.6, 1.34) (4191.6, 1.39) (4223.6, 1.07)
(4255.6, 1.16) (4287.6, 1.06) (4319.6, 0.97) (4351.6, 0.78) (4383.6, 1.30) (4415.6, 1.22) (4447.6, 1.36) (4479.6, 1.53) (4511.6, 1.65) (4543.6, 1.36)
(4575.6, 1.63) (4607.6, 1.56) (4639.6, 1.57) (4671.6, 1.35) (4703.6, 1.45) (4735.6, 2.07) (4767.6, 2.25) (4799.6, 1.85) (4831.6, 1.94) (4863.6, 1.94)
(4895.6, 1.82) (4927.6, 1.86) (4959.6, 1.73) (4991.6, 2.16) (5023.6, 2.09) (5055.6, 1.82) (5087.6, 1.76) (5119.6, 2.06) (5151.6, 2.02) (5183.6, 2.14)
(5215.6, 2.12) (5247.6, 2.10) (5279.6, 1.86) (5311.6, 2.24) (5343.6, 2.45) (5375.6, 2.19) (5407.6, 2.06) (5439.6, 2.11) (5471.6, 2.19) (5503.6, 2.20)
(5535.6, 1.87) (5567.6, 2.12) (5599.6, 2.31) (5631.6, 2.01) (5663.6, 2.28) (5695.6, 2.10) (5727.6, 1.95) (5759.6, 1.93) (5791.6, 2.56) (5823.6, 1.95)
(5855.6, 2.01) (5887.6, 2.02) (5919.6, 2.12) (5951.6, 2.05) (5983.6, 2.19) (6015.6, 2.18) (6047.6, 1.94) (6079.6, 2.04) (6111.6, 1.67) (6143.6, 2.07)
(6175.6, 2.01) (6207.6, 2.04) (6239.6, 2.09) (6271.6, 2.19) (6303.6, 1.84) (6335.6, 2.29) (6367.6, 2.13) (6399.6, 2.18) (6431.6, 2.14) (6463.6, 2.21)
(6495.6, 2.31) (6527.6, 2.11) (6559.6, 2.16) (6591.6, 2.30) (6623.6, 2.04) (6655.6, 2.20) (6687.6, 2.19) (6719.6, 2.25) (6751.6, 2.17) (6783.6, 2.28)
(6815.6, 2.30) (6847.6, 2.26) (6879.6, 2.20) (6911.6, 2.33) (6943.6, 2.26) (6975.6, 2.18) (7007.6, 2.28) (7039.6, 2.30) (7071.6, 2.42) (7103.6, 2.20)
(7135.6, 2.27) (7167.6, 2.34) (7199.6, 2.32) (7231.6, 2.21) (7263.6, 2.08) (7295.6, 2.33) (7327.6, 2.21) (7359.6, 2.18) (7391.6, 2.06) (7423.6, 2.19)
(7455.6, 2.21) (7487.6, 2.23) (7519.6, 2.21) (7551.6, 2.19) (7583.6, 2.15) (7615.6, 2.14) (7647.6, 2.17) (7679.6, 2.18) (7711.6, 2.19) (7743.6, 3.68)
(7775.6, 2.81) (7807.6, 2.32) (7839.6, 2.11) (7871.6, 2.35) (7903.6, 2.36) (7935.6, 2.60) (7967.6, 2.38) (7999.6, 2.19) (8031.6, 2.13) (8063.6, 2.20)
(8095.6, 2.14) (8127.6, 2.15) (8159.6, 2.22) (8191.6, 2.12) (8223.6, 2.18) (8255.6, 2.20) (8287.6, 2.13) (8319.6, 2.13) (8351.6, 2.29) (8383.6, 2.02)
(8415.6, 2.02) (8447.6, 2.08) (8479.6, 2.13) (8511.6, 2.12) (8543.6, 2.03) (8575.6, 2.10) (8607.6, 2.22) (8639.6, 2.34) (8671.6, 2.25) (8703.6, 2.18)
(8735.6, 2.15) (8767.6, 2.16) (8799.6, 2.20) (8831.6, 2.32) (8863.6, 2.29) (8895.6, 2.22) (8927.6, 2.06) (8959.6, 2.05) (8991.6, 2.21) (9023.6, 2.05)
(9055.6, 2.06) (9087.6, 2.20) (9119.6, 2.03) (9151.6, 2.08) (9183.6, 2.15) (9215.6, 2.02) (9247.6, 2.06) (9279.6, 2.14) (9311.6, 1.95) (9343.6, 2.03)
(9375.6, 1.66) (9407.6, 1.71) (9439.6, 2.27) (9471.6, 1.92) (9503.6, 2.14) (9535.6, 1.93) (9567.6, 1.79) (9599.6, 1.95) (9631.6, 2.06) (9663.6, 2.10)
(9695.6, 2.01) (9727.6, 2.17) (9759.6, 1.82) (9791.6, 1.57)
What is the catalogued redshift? 0.18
